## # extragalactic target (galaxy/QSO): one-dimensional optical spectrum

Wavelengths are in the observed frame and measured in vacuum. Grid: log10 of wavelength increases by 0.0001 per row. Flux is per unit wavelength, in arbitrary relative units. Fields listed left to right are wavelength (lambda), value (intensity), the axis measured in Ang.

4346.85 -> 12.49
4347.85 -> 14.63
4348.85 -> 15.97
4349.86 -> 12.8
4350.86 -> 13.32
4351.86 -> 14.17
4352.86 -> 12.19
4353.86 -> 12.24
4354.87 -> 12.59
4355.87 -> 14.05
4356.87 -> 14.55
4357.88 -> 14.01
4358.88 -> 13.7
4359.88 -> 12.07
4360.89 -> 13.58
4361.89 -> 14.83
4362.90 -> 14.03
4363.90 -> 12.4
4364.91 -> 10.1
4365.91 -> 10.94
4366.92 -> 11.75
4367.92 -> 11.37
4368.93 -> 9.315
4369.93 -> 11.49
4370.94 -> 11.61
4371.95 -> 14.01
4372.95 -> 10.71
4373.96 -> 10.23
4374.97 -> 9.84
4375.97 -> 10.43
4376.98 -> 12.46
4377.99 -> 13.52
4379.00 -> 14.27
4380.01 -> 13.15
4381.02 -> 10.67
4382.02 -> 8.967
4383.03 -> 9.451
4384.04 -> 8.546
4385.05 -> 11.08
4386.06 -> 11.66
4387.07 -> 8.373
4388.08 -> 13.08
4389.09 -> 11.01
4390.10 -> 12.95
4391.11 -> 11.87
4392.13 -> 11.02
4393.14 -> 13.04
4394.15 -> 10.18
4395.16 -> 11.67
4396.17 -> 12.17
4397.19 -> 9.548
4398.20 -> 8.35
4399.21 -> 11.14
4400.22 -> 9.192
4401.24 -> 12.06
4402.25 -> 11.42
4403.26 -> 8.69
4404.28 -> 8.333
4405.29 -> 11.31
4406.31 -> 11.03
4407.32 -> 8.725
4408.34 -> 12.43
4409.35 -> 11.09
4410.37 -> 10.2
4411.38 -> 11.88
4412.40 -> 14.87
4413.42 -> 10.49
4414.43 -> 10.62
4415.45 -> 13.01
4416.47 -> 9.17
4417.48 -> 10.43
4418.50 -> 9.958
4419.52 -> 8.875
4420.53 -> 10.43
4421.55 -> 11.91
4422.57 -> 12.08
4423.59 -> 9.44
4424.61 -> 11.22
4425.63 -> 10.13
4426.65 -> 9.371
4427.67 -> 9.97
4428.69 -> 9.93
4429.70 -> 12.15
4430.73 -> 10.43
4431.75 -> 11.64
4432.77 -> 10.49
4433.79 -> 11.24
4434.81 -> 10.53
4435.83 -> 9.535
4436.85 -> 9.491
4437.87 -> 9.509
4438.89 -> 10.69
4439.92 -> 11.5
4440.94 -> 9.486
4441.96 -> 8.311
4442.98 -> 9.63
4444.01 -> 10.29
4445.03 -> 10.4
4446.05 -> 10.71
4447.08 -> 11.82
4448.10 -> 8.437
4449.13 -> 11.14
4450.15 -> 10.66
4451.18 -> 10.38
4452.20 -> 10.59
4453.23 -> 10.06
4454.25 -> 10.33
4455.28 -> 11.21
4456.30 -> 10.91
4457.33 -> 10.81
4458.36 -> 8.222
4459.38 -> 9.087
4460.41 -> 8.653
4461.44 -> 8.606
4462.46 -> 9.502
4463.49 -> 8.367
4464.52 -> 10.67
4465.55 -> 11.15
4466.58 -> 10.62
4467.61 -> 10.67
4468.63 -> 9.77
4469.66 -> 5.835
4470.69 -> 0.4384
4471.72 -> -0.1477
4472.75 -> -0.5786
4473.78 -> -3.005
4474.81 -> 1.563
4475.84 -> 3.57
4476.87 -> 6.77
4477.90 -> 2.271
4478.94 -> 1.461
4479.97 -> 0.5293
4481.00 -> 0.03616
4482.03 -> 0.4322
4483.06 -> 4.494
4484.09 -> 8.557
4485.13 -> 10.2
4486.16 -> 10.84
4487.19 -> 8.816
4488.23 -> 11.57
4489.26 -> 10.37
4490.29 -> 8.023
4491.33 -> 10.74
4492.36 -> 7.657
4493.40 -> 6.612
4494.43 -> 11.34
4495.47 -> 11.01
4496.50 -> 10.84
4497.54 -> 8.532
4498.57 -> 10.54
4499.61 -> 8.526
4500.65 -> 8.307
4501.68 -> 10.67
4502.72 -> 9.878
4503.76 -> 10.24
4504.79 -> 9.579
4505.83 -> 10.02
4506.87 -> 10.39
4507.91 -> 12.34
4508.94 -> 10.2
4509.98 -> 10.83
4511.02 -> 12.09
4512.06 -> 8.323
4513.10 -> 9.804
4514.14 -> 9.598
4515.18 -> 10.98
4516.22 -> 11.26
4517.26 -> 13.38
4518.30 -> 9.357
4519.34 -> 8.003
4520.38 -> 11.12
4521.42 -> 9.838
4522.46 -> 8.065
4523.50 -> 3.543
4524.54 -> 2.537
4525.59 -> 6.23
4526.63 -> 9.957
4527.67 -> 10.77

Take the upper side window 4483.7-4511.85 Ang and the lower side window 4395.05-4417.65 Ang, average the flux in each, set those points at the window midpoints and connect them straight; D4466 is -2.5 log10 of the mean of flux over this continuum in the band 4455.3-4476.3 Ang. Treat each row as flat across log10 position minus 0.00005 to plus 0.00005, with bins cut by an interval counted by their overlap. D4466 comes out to 0.44 mag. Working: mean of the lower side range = 10.8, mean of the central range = 6.85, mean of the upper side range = 9.94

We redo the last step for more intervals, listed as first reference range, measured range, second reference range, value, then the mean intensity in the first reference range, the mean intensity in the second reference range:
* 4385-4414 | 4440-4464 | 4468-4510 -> -0.15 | 11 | 7.05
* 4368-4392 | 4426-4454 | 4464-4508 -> -0.15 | 11.2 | 7.21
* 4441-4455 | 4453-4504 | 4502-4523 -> 0.34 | 10.2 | 10.3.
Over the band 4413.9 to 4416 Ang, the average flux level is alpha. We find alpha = 11.7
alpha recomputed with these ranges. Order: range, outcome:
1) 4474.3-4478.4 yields 3.55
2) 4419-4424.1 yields 10.5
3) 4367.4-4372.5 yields 11.6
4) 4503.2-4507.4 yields 10.1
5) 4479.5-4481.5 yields 0.279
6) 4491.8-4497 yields 9.51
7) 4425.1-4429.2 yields 9.88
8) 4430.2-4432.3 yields 11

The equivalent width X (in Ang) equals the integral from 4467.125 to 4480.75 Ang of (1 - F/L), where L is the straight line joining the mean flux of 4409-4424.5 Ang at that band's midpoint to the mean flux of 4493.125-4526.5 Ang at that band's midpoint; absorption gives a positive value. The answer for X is 9.7 Ang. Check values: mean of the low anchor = 11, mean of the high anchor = 9.52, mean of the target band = 2.94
